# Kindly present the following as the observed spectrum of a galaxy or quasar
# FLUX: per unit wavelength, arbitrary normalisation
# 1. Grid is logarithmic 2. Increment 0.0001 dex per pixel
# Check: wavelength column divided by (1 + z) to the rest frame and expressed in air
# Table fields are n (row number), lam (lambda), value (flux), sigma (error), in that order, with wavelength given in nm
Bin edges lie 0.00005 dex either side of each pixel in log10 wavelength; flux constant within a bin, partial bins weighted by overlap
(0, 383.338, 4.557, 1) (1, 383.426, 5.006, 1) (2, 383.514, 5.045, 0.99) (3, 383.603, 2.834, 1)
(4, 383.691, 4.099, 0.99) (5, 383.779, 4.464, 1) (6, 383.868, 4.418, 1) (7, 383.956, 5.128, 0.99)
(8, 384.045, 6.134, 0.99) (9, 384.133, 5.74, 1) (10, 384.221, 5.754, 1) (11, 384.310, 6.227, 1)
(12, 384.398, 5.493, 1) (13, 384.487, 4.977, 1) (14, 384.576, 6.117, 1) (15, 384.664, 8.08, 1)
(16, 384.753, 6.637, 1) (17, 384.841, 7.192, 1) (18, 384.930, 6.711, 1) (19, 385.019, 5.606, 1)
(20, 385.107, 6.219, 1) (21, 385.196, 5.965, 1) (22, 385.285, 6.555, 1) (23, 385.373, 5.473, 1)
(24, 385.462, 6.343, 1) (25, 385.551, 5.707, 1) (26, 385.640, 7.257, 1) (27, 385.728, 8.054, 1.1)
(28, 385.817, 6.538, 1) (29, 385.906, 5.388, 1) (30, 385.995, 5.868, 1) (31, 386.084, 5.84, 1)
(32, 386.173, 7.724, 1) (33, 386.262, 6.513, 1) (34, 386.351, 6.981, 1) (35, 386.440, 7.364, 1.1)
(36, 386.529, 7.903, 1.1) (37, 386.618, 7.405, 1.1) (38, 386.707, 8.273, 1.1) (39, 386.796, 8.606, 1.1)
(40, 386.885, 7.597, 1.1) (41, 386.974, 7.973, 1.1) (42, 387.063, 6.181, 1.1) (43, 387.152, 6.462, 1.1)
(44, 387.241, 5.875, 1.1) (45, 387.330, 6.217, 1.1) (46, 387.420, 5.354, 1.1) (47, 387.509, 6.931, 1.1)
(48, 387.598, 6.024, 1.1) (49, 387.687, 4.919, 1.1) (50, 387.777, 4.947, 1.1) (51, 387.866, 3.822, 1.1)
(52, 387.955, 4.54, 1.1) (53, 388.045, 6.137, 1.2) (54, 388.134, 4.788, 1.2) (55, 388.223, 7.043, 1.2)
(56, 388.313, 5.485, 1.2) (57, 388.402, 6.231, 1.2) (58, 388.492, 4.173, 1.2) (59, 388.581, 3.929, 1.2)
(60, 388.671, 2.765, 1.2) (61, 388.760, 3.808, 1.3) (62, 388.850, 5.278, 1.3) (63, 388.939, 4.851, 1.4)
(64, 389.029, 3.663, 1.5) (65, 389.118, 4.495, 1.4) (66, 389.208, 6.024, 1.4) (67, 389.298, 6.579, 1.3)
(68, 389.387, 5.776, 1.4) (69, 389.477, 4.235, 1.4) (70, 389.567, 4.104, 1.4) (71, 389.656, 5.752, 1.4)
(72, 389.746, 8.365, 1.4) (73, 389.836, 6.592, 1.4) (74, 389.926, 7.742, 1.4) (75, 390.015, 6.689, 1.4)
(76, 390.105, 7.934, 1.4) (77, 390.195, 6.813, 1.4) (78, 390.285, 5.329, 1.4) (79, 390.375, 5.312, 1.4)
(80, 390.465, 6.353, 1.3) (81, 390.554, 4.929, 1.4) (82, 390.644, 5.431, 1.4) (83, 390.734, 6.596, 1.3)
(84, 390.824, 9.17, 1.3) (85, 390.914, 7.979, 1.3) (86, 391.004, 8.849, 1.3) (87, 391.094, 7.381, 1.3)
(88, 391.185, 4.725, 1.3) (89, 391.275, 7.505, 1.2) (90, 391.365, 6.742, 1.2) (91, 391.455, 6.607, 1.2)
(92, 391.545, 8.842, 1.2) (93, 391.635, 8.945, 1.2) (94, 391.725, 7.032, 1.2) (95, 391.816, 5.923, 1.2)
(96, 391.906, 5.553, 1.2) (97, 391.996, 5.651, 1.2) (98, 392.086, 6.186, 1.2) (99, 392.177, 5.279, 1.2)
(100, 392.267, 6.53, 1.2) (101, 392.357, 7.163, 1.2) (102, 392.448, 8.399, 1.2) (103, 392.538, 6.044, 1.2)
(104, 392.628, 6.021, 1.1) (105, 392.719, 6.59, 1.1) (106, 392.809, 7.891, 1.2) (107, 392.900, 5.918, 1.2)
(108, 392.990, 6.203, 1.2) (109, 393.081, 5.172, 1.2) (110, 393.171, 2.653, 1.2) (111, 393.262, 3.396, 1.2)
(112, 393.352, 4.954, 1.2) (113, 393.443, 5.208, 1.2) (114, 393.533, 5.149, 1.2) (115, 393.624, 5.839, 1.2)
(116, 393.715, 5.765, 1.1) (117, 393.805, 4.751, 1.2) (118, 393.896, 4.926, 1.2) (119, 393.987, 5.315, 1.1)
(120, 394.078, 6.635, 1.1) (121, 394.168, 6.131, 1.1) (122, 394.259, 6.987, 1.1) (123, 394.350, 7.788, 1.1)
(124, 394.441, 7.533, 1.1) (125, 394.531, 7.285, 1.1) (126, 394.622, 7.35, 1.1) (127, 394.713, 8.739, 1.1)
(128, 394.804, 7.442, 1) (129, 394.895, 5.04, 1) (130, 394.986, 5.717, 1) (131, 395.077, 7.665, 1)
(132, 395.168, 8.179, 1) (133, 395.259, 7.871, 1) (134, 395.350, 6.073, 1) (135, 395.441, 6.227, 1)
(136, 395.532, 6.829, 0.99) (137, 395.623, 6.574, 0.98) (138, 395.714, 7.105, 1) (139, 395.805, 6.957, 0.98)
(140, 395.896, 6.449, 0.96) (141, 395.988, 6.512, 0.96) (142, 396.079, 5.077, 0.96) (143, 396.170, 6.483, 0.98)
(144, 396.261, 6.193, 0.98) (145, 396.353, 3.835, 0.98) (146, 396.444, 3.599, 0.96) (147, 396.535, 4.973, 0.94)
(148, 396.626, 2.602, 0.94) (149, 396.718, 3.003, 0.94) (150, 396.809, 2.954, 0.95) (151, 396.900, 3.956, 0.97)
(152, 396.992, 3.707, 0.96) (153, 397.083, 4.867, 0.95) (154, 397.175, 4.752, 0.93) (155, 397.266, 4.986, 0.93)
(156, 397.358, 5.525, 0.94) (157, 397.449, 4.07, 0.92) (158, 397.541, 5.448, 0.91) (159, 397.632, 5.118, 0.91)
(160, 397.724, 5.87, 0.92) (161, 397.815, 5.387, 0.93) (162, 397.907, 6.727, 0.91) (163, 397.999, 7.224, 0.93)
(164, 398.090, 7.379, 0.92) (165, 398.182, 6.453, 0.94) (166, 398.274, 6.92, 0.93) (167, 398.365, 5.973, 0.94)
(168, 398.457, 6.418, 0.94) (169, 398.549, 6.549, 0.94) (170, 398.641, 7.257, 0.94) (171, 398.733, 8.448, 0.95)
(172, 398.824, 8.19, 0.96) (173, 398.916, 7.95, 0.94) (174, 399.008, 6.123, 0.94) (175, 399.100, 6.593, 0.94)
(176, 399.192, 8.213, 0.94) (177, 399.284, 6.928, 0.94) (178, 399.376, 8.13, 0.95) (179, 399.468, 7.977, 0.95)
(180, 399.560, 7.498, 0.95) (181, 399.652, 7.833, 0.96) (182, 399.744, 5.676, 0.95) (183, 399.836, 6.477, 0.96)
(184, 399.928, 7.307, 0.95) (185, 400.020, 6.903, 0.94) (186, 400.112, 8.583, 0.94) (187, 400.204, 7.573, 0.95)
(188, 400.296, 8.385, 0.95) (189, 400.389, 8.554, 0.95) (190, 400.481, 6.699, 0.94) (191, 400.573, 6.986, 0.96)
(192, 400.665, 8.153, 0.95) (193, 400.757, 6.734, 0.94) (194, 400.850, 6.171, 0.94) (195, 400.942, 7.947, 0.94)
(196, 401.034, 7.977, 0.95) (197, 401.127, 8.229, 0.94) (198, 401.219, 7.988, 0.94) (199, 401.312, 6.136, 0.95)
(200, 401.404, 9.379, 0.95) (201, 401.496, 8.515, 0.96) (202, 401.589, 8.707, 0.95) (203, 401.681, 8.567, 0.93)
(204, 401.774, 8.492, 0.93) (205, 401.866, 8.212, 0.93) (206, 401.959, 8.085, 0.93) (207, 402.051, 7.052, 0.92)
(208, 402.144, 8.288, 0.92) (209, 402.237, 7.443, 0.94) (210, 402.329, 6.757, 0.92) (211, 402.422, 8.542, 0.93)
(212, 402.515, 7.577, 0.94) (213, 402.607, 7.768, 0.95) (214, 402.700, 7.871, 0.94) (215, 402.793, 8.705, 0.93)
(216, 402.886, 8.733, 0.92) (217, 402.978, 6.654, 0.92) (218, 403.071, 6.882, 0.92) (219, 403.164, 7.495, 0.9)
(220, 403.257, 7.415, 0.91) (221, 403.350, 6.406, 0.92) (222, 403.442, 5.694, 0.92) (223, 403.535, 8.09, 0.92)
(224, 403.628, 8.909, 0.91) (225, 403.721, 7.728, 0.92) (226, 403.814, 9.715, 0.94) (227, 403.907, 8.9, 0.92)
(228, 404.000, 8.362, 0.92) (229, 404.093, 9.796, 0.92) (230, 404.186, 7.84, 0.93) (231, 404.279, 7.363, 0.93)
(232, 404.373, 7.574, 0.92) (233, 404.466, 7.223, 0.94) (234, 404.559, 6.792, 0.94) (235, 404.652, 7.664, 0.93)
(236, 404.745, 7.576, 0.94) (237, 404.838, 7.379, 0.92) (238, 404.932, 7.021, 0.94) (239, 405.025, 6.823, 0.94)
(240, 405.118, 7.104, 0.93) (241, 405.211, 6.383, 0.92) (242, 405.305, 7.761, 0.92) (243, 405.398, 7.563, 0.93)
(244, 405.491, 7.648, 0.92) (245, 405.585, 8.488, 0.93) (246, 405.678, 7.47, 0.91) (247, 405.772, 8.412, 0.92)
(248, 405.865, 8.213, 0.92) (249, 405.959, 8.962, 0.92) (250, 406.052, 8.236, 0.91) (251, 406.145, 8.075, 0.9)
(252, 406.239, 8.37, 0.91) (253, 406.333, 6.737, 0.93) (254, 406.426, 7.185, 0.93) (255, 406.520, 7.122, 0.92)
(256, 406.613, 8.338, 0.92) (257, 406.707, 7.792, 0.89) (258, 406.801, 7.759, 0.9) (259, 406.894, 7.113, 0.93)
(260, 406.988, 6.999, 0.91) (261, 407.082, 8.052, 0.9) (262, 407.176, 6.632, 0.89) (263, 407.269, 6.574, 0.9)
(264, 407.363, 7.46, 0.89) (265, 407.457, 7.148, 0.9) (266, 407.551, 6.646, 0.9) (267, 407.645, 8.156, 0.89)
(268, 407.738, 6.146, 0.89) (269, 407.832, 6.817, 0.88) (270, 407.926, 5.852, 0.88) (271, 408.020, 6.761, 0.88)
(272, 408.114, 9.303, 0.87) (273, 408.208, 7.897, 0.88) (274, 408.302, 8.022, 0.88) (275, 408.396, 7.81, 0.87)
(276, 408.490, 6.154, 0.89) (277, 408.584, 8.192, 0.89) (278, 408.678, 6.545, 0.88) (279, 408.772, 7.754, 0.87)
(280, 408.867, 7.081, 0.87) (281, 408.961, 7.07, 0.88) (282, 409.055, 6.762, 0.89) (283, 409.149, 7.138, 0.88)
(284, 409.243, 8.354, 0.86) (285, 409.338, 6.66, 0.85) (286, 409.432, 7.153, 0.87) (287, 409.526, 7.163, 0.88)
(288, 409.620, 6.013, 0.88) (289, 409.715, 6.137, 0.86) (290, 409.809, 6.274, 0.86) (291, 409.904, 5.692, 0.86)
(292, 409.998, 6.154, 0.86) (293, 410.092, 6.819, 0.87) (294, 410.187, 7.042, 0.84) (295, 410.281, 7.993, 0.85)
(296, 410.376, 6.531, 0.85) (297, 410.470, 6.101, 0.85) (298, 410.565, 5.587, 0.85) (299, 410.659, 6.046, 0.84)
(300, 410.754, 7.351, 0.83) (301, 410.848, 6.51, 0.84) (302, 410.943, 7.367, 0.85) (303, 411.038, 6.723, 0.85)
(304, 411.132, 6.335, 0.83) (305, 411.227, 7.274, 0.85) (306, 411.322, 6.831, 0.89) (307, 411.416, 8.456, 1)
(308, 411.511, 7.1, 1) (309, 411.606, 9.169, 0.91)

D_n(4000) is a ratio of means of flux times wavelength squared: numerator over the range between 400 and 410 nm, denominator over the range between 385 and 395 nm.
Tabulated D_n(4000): 1.31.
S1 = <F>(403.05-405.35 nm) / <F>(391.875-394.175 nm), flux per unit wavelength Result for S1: 1.32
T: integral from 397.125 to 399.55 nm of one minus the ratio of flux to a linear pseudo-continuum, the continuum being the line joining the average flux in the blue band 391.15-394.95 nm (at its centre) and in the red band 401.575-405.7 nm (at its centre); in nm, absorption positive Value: 0.15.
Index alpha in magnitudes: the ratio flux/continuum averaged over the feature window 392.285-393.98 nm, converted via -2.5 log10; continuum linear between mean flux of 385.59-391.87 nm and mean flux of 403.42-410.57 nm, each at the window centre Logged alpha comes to 0.15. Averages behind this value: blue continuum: 6.28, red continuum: 7.39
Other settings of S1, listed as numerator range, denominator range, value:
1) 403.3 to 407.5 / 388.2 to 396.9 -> 1.27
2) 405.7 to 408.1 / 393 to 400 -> 1.22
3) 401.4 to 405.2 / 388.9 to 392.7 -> 1.21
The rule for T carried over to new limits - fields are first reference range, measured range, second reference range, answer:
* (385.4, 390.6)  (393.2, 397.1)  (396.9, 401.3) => 0.43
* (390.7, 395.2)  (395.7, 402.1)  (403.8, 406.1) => 0.50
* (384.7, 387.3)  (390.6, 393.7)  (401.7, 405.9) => 0.31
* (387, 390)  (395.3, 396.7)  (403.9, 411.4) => 0.12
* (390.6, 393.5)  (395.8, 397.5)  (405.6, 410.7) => 0.50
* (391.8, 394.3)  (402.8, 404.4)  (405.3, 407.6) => -0.14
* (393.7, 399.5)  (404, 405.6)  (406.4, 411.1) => -0.18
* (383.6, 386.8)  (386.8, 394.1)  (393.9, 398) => 0.11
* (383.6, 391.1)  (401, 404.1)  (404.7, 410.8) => -0.46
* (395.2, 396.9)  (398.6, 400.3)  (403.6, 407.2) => -0.30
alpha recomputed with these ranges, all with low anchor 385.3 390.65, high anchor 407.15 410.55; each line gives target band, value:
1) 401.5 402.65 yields -0.19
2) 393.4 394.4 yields 0.08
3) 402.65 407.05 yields -0.14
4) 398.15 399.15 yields -0.08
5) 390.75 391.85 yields -0.21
